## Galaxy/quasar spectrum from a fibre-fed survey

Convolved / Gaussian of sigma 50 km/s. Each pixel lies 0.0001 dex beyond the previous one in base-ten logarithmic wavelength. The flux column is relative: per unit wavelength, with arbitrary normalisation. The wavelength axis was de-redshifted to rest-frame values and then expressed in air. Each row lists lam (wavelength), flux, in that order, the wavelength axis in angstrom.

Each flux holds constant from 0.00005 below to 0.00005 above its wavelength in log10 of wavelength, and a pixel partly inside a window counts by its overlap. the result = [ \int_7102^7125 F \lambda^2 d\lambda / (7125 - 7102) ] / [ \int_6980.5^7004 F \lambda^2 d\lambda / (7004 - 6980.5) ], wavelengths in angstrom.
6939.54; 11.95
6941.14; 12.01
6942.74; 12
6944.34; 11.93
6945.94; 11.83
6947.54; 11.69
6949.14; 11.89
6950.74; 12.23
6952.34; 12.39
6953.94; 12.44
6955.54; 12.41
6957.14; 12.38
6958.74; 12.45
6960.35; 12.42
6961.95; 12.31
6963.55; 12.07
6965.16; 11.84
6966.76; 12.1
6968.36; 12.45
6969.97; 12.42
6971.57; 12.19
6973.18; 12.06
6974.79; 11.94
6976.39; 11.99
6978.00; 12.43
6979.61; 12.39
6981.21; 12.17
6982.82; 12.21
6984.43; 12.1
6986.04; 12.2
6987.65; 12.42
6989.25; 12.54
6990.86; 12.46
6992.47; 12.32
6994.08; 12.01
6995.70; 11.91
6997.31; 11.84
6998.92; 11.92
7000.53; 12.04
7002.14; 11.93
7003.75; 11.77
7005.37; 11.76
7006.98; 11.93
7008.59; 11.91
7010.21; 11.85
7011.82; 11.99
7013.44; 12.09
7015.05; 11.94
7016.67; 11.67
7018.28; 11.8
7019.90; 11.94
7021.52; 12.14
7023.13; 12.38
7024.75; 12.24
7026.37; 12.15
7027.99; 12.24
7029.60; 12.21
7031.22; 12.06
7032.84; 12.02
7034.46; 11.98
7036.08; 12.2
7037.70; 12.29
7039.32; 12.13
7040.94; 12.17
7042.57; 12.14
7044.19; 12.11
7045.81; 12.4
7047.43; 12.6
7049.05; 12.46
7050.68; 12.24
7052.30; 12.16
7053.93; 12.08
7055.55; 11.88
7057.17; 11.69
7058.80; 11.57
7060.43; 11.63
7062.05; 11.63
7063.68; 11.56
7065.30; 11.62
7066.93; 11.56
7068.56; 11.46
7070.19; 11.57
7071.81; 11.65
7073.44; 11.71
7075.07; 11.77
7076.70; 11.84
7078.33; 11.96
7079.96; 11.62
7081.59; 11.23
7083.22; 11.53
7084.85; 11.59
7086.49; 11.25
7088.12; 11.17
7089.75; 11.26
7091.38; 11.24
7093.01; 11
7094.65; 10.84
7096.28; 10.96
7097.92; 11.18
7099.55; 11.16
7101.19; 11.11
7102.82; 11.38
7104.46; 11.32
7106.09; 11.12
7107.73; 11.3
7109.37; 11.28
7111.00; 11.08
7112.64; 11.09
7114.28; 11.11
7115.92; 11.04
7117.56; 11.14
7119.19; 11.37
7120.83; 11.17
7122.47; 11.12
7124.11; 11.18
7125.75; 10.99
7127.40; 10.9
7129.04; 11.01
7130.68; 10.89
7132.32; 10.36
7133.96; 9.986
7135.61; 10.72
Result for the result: 1.0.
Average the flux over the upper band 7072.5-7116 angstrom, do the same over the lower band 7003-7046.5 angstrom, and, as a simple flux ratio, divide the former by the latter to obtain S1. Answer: 0.94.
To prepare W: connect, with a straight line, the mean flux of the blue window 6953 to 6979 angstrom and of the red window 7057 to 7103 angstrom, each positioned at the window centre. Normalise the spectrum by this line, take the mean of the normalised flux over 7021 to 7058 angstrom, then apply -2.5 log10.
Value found -0.04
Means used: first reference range 12.2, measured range 12.2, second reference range 11.4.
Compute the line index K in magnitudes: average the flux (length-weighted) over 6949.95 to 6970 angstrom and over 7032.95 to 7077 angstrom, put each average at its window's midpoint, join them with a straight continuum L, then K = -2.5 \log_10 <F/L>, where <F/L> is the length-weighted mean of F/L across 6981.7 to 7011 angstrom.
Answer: 0.01 mag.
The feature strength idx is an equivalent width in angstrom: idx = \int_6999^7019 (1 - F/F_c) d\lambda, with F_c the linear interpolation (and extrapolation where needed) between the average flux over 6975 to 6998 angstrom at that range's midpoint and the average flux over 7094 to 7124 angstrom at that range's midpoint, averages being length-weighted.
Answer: 0.2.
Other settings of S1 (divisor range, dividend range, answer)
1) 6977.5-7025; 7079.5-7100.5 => 0.93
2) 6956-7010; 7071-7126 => 0.93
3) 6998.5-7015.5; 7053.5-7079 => 0.98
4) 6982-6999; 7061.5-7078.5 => 0.96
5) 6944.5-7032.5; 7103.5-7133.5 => 0.91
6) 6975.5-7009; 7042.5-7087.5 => 0.97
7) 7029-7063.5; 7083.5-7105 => 0.93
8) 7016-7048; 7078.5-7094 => 0.93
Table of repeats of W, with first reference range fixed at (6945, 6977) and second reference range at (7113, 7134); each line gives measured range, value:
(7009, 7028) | -0.024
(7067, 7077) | -0.027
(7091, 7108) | 0.002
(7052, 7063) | -0.029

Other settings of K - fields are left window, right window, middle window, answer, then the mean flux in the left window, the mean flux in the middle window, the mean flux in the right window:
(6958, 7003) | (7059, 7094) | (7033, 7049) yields -0.04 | 12.2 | 12.2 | 11.5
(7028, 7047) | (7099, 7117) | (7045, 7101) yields 0.01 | 12.2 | 11.6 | 11.2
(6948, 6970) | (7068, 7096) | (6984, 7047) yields -0.02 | 12.3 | 12.1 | 11.4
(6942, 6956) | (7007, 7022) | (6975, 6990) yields -0.02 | 12.1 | 12.3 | 11.9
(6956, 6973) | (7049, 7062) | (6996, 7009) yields 0.02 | 12.3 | 11.9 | 11.9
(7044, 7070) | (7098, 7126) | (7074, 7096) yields 0.01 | 11.9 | 11.4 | 11.2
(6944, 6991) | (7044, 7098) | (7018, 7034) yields -0.02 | 12.2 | 12.1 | 11.6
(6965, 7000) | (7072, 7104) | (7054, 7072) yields -0.01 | 12.2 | 11.6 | 11.4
